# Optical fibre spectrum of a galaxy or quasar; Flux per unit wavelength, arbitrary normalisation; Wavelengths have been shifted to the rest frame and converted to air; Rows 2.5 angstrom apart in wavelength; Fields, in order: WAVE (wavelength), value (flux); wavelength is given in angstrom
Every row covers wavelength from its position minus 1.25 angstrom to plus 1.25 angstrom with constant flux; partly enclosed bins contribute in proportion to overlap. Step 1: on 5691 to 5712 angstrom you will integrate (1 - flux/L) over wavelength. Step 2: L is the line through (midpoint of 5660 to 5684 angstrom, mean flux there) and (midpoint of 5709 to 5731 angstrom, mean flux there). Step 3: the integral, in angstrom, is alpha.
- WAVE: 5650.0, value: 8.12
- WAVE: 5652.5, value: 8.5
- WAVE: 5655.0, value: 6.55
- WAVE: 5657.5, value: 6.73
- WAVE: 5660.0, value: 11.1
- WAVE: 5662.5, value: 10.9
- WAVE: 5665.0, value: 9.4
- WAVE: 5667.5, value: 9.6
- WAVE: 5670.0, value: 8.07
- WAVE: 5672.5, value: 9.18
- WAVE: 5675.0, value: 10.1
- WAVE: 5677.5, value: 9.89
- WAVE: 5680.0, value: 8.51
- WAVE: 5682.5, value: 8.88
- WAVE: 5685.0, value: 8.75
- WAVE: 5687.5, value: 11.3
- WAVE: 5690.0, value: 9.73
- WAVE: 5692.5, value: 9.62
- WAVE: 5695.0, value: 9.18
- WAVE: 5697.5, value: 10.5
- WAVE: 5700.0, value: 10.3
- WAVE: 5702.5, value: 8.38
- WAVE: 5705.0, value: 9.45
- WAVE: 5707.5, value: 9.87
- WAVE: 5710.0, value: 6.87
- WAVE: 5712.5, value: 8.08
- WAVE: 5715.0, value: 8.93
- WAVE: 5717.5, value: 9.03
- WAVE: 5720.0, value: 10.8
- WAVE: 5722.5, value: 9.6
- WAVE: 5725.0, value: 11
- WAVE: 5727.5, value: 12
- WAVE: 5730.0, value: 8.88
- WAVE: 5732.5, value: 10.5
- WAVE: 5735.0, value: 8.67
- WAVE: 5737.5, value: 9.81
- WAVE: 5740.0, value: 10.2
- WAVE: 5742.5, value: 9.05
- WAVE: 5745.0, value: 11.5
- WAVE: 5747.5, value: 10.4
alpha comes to 0.57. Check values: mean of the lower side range 9.47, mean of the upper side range 9.5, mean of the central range 9.23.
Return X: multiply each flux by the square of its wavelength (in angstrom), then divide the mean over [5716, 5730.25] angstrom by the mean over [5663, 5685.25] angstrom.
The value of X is 1.1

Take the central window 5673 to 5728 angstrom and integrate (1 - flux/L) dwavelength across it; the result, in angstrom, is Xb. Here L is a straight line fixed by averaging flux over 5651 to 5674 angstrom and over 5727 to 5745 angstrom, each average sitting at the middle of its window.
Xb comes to -0.76 angstrom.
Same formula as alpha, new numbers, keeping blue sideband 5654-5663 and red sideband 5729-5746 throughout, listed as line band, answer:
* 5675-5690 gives -0.8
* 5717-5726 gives -0.6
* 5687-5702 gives -1.2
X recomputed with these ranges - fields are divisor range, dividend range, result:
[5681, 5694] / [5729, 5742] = 1.01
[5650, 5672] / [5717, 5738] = 1.17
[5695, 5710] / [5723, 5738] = 1.09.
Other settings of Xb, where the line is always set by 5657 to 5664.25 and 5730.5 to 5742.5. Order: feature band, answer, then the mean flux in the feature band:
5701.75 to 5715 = 1.6 angstrom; 8.57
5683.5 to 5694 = 0.0 angstrom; 9.81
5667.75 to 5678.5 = 0.5 angstrom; 9.32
